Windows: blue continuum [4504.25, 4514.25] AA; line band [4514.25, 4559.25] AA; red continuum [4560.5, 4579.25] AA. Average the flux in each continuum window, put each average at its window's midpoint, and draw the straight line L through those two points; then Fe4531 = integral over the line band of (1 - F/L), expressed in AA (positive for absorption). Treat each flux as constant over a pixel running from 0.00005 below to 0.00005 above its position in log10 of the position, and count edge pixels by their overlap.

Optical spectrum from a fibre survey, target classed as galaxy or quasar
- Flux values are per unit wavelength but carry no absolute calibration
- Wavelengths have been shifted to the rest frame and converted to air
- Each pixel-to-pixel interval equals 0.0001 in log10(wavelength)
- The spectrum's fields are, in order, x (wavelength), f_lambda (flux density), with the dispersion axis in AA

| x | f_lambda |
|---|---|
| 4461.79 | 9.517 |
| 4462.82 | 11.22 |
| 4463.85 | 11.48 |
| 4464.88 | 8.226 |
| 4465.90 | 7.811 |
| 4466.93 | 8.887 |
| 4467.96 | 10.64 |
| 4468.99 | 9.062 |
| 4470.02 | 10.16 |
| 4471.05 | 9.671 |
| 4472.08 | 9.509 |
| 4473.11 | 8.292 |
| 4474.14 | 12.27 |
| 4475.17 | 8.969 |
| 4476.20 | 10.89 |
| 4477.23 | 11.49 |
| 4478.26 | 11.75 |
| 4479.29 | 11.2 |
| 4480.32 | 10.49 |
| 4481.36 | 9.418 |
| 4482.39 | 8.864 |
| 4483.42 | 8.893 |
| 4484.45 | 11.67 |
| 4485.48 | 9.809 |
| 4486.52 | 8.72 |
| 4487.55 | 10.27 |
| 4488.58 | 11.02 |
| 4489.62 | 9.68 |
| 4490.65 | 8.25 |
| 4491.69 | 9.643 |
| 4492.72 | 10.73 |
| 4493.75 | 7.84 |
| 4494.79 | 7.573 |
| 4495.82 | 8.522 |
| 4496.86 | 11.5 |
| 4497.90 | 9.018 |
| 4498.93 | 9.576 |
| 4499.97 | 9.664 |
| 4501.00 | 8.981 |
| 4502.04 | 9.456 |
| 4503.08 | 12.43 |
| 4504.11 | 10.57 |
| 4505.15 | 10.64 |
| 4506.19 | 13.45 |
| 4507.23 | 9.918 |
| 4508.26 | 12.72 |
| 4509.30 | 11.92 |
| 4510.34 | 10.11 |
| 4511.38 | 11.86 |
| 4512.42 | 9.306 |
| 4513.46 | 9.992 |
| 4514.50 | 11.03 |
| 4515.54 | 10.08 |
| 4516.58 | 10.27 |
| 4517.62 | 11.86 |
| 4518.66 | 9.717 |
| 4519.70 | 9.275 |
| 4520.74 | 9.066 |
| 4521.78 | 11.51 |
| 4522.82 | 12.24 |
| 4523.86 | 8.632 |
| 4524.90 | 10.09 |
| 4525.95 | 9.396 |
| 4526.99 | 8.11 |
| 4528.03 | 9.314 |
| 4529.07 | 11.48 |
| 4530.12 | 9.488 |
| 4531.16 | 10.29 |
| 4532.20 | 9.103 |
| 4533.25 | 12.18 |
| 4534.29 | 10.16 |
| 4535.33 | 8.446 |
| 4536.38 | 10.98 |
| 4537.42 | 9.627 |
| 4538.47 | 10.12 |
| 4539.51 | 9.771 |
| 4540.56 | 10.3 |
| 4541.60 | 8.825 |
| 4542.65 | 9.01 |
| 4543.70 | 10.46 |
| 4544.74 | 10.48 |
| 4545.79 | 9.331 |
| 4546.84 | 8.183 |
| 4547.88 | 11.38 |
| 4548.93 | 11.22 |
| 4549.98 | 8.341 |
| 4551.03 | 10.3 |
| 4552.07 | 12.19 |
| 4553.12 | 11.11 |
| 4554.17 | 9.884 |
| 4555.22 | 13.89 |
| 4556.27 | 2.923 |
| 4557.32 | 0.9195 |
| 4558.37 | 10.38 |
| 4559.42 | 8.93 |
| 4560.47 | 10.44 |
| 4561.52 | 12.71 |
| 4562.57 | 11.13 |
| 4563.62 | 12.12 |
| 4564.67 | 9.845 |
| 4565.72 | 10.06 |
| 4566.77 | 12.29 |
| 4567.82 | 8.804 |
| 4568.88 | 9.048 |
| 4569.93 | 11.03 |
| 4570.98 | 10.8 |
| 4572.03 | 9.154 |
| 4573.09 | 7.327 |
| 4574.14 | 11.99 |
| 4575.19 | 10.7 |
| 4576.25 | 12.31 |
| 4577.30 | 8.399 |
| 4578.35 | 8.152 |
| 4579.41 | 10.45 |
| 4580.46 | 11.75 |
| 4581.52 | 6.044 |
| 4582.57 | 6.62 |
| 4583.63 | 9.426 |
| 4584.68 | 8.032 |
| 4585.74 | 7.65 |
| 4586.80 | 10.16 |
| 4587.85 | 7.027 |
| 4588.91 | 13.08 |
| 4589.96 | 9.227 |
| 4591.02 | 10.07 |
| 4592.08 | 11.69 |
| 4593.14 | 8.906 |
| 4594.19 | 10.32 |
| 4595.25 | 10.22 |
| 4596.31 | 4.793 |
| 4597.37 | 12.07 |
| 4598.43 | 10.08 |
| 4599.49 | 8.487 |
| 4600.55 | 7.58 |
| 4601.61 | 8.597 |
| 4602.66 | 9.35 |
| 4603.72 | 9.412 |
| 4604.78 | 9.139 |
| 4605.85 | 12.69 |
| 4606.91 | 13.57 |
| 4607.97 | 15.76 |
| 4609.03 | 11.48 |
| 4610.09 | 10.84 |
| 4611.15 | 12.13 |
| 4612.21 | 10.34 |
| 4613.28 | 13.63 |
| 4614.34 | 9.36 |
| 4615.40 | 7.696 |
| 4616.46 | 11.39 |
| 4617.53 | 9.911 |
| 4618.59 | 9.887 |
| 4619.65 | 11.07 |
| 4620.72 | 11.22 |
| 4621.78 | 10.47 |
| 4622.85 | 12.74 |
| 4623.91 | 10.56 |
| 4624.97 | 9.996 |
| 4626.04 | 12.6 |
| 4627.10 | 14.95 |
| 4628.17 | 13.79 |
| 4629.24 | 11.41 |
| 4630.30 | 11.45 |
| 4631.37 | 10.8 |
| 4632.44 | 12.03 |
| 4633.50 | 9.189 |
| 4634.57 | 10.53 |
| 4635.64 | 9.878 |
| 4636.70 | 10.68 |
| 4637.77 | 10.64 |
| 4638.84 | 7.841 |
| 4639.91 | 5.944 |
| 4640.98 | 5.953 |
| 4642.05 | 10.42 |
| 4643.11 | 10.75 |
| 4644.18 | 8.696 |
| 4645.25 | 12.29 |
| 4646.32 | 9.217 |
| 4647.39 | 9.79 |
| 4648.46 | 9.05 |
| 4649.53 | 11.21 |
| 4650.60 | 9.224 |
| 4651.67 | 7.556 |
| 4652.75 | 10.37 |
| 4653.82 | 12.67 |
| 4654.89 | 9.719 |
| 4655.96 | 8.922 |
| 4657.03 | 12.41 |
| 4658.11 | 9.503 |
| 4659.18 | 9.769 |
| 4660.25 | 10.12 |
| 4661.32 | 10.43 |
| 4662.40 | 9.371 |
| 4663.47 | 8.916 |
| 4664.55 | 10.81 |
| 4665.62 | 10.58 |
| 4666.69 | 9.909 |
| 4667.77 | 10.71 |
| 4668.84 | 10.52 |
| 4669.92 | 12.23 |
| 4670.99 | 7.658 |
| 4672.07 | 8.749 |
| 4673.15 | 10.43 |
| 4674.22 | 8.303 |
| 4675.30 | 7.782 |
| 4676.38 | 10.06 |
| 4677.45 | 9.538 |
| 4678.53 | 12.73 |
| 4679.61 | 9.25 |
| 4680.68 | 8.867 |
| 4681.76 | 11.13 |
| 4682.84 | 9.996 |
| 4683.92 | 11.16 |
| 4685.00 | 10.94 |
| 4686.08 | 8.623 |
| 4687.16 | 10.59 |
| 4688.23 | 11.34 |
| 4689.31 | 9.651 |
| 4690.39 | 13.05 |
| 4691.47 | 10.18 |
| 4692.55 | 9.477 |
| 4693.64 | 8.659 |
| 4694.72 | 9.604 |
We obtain 4.0 AA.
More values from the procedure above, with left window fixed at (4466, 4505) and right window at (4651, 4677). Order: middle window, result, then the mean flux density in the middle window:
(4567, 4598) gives 1.1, 9.52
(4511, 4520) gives -0.5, 10.4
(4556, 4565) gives 0.8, 8.97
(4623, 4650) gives -1.5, 10.4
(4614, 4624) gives -0.6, 10.4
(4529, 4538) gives -0.2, 10.1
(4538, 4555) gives -0.4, 10.1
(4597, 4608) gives -0.5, 10.4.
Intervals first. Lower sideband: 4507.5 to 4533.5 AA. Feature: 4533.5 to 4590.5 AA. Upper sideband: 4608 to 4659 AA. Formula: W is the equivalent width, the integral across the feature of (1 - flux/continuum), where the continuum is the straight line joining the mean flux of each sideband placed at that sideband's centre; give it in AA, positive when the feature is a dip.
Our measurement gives 3.9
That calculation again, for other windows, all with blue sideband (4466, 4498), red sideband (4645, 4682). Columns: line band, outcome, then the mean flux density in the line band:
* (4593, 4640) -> -3.3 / 10.6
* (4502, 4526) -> -2.1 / 10.7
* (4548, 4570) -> 0.0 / 9.89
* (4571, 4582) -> 0.2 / 9.69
